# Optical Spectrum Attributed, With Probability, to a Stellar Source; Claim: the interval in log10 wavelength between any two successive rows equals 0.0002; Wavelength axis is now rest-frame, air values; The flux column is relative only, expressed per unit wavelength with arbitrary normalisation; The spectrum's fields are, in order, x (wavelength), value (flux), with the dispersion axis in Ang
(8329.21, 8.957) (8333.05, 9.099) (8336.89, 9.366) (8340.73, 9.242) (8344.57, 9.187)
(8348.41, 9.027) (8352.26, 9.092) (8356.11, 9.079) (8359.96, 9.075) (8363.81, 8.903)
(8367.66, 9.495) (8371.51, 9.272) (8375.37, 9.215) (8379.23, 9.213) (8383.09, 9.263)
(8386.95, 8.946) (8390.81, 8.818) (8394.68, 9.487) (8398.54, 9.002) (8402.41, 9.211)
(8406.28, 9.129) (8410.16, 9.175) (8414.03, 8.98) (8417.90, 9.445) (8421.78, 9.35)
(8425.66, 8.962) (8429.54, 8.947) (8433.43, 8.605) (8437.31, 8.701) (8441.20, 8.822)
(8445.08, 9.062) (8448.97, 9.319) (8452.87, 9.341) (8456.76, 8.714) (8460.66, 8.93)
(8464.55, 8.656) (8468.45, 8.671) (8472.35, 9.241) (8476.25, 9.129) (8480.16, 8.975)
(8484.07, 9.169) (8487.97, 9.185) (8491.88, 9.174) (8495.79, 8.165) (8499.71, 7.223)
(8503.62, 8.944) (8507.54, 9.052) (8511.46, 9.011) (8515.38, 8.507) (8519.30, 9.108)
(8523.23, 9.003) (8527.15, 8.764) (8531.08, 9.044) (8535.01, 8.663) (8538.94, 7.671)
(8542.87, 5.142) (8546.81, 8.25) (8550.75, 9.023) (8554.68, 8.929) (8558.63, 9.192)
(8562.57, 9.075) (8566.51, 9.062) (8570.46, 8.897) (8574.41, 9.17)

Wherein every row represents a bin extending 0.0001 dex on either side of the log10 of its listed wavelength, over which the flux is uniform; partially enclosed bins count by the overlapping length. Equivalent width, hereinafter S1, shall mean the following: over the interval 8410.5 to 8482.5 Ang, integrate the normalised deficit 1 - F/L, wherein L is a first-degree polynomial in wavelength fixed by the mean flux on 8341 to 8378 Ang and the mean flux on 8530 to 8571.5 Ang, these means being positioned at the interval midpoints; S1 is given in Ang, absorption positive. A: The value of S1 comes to -1.41 Ang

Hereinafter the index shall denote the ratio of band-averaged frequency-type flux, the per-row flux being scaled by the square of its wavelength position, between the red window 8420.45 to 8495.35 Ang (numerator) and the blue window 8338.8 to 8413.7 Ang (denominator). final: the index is 1.00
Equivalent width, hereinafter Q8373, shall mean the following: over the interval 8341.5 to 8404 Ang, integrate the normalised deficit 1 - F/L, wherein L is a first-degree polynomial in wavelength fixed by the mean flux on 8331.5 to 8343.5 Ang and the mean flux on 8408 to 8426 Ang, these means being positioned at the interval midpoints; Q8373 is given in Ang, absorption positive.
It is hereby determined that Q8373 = 0.5 Ang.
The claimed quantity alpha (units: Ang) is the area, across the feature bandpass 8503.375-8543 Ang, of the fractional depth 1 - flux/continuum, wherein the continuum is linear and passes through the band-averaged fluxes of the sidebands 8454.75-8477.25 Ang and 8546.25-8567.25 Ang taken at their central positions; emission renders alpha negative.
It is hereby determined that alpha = 1.6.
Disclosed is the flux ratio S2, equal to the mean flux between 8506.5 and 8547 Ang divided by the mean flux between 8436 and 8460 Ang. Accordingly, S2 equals 0.93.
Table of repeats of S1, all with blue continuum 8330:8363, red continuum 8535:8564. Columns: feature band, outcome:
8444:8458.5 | -0.8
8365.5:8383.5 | -0.6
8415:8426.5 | -0.6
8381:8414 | -0.8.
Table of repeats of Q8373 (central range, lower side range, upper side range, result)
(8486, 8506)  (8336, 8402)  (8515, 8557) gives 0.0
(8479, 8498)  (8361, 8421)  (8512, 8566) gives -0.4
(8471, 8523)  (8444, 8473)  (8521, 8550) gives -1.8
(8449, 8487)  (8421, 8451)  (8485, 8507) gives -1.0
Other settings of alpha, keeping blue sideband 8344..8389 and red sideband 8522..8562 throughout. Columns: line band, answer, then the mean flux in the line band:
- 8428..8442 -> 0.1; 8.76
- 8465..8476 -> -0.3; 8.94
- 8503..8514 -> -0.6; 8.98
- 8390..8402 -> -0.2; 9.14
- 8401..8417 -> -0.3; 9.14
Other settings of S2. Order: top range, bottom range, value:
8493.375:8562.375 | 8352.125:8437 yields 0.93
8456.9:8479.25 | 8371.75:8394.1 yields 0.98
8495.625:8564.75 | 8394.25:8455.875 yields 0.94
